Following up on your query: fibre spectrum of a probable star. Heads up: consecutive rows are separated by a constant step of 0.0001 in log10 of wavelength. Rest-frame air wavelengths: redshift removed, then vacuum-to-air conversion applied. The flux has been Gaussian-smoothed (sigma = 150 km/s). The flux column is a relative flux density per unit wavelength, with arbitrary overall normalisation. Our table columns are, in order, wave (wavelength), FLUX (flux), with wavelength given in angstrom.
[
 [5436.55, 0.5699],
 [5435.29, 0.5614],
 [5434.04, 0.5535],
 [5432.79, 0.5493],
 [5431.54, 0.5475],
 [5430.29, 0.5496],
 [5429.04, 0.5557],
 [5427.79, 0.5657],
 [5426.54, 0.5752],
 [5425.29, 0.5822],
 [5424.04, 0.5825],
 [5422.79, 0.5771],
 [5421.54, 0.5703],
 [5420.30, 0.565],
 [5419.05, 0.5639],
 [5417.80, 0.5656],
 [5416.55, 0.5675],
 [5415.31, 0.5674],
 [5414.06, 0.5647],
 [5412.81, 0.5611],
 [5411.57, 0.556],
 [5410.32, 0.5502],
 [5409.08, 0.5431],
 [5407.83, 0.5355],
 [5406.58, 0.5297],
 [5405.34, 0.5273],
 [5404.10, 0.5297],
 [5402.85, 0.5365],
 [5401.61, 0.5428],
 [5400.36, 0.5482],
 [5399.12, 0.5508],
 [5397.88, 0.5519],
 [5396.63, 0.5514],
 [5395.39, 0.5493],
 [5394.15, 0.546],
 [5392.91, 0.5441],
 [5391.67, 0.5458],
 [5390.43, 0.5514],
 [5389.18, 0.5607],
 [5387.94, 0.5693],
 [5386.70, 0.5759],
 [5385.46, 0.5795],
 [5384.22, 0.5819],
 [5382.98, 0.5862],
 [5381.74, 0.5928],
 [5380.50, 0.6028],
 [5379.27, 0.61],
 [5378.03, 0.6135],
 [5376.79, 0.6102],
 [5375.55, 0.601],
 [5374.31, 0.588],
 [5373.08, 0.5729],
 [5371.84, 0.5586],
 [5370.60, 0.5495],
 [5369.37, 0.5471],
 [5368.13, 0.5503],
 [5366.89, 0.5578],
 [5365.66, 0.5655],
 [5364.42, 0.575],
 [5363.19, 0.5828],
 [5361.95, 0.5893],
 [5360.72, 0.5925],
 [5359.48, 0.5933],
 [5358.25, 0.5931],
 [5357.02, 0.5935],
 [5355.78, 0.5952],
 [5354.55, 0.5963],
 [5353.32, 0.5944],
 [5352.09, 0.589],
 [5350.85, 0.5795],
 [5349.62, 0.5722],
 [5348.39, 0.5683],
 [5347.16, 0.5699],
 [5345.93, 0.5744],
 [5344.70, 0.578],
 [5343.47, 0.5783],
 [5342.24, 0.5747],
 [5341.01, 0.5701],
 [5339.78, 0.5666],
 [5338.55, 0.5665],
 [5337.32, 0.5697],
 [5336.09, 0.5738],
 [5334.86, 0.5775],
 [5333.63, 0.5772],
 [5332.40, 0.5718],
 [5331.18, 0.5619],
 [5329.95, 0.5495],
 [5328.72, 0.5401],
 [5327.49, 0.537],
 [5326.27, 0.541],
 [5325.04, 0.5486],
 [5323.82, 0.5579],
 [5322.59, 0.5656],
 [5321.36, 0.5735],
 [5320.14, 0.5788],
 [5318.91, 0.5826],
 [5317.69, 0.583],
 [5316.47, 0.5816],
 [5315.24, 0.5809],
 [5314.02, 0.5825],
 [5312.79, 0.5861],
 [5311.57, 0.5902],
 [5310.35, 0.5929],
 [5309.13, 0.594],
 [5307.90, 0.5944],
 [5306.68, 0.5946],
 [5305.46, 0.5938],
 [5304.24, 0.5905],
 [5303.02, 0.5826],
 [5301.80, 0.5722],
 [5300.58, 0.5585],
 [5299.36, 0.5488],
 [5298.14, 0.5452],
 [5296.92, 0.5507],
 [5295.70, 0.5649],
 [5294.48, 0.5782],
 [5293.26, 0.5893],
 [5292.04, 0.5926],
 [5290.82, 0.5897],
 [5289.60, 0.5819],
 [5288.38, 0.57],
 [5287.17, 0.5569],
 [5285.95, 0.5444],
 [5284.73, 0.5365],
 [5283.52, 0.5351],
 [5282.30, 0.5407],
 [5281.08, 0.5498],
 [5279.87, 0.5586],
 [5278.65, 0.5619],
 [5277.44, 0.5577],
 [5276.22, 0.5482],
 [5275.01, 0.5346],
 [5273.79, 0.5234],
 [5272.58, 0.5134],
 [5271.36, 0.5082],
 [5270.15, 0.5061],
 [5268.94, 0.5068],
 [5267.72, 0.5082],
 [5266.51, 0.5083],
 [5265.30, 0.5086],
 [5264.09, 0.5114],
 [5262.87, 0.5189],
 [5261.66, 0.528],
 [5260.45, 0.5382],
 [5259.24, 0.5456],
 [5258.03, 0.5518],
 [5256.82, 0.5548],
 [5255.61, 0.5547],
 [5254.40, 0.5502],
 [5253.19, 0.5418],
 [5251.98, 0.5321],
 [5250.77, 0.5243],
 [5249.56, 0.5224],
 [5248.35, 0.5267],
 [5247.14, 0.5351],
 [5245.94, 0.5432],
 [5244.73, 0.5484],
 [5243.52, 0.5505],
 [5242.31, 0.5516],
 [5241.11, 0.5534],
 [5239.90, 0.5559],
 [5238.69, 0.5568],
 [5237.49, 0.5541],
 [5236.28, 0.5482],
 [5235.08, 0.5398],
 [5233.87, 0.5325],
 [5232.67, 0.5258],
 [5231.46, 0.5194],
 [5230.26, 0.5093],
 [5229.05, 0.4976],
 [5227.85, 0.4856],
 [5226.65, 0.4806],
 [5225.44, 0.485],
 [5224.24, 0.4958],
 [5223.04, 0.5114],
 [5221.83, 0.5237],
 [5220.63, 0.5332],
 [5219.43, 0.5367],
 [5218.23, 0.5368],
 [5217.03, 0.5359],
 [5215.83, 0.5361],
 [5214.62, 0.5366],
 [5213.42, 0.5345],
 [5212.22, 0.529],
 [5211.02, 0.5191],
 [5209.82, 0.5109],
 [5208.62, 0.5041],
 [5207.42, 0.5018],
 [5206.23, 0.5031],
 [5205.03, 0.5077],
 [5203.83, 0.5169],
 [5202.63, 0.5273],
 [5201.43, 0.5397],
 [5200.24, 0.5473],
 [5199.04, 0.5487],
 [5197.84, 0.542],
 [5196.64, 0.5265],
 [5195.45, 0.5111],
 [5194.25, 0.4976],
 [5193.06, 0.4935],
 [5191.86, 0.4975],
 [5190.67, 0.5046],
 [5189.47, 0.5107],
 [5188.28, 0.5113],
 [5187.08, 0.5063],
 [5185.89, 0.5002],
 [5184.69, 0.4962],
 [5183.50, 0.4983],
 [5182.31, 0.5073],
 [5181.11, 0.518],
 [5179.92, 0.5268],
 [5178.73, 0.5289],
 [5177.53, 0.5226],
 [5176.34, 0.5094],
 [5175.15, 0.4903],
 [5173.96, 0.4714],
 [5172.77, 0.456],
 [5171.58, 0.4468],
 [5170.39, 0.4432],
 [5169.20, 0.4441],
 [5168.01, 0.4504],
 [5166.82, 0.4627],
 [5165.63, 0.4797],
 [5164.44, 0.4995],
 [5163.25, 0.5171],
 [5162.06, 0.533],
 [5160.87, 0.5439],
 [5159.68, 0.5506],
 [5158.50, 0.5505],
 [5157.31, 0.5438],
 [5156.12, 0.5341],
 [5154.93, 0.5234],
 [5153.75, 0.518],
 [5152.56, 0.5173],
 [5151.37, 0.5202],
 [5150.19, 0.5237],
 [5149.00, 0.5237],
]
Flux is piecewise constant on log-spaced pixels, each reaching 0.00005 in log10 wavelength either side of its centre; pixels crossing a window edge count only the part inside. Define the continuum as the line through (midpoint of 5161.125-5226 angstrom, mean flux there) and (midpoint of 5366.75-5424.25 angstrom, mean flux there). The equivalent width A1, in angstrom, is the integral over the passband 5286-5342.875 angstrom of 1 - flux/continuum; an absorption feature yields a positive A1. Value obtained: -3.3 angstrom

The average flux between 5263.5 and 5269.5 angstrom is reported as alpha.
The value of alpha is 0.509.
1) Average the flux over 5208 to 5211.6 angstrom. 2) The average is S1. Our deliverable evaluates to 0.511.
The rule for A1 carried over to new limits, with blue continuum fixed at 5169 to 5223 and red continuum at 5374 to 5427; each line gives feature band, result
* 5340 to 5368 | -1.39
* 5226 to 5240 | -0.08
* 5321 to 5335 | -0.30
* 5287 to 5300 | -0.81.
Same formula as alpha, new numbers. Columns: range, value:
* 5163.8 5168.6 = 0.473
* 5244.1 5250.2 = 0.535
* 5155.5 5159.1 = 0.543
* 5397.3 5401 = 0.55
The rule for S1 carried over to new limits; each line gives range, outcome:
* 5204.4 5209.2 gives 0.505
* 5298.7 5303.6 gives 0.565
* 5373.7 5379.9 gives 0.605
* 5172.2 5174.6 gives 0.465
